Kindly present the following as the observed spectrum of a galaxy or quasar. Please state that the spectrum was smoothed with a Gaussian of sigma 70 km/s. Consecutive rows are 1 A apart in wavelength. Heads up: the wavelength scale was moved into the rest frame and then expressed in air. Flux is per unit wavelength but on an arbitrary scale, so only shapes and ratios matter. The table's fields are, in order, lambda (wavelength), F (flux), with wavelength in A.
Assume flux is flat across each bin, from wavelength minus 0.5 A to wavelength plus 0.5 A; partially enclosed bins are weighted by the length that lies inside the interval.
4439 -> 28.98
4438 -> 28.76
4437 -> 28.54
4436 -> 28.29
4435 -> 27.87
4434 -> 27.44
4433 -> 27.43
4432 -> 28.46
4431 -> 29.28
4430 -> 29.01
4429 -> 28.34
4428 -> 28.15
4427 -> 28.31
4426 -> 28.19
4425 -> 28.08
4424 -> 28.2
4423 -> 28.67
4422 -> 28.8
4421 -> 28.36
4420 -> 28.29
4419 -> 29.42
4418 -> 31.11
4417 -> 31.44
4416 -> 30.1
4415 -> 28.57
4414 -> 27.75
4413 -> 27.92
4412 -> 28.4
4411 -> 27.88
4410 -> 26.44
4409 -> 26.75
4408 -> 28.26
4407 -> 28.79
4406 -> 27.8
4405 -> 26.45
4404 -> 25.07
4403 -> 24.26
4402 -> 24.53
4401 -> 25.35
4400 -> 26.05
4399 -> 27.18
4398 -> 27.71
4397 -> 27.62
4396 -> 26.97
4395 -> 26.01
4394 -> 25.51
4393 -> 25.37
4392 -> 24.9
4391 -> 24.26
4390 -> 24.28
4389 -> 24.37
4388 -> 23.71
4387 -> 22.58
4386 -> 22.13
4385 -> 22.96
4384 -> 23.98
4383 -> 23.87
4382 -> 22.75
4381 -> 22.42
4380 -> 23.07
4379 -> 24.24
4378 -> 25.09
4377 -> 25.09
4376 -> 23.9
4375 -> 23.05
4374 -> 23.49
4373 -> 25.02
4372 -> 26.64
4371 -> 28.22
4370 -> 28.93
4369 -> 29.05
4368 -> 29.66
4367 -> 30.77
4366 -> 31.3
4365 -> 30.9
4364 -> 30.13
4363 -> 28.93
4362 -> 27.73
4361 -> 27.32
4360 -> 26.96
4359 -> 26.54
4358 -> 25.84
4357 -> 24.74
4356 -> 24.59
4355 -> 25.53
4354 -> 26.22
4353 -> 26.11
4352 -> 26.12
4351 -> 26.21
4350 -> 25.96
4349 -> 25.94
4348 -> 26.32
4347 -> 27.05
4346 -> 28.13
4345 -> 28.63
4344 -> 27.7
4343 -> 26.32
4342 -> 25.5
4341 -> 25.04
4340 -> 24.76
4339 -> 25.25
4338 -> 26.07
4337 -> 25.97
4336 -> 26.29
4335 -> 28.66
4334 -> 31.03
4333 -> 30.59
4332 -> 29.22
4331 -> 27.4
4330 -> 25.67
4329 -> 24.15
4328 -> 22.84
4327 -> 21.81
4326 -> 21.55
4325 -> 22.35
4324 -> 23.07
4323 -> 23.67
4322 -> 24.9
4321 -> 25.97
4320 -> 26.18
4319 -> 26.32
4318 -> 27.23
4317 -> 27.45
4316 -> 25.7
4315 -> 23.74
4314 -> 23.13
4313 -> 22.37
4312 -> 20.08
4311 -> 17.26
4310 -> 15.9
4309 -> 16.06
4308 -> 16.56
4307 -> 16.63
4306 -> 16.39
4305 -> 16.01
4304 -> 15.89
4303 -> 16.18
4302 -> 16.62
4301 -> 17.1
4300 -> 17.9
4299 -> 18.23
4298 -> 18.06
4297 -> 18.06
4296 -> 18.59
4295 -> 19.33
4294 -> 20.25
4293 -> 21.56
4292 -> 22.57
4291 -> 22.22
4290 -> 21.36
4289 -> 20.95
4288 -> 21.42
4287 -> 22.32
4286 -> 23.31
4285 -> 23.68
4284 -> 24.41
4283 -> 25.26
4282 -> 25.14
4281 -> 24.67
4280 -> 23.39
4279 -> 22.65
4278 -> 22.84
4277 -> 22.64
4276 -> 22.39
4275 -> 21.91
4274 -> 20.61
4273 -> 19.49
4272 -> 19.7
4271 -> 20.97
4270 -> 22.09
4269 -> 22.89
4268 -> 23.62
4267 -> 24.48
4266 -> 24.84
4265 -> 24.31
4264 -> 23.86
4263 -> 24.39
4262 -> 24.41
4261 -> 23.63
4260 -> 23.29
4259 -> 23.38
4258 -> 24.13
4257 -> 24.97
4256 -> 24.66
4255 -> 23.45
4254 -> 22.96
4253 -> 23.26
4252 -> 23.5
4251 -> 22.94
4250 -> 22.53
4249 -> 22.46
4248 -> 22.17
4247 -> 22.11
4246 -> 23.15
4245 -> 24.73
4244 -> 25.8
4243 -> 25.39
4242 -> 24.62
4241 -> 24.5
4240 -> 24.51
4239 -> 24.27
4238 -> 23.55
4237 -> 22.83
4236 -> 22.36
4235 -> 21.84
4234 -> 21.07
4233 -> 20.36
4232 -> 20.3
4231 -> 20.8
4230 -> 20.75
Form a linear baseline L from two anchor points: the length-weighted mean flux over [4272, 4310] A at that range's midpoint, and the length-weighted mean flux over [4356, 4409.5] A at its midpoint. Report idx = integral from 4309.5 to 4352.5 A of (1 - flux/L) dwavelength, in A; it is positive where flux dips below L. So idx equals -4.6 A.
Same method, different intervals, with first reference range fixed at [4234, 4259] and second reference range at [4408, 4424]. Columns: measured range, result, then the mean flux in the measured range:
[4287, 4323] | 6.90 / 20.5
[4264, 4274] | 0.73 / 22.5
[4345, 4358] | 0.26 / 26.2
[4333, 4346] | -0.31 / 27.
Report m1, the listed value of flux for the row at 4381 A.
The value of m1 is 22.42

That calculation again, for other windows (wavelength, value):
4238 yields 23.55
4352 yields 26.12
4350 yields 25.96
